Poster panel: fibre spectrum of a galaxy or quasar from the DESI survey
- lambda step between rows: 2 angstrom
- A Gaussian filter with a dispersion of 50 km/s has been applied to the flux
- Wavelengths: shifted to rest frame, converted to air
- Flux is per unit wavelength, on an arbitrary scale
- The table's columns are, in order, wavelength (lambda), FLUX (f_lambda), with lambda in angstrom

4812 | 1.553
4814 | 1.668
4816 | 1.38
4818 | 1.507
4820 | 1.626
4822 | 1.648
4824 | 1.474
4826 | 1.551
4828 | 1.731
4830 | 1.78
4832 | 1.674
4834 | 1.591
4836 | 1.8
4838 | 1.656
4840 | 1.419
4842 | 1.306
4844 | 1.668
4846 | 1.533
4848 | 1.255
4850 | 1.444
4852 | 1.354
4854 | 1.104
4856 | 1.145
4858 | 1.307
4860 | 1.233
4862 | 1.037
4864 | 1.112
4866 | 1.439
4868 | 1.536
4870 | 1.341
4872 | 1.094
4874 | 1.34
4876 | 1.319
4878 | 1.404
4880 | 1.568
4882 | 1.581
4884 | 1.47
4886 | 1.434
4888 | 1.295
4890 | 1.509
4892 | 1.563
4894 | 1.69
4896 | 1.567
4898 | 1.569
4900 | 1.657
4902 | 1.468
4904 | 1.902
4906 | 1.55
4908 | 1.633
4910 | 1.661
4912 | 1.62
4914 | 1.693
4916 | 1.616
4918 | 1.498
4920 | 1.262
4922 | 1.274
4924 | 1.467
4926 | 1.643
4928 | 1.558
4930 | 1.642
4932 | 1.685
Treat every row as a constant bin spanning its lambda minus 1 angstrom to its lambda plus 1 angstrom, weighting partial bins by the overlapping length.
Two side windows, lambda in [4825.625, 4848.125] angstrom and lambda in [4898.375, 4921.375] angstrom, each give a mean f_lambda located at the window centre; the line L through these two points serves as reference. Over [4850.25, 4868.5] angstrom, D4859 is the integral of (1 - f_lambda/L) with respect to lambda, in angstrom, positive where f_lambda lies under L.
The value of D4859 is 3.9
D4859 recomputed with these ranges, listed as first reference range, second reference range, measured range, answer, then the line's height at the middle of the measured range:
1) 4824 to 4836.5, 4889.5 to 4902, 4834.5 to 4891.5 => 8.43 angstrom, 1.63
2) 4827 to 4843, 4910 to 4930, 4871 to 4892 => 2.14 angstrom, 1.57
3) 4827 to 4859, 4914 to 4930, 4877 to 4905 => -1.03 angstrom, 1.49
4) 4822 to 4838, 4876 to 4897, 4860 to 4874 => 2.61 angstrom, 1.55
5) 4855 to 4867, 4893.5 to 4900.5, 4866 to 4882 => -0.39 angstrom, 1.36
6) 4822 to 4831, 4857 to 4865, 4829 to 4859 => -1.37 angstrom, 1.4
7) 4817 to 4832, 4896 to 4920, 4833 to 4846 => 0.38 angstrom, 1.62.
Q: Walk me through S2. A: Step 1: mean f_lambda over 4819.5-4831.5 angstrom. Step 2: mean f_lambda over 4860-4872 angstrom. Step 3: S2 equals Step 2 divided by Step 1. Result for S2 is 0.78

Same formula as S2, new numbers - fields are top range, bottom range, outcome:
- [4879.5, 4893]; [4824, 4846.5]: 0.93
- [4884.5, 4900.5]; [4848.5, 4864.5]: 1.25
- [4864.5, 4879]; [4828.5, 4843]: 0.84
